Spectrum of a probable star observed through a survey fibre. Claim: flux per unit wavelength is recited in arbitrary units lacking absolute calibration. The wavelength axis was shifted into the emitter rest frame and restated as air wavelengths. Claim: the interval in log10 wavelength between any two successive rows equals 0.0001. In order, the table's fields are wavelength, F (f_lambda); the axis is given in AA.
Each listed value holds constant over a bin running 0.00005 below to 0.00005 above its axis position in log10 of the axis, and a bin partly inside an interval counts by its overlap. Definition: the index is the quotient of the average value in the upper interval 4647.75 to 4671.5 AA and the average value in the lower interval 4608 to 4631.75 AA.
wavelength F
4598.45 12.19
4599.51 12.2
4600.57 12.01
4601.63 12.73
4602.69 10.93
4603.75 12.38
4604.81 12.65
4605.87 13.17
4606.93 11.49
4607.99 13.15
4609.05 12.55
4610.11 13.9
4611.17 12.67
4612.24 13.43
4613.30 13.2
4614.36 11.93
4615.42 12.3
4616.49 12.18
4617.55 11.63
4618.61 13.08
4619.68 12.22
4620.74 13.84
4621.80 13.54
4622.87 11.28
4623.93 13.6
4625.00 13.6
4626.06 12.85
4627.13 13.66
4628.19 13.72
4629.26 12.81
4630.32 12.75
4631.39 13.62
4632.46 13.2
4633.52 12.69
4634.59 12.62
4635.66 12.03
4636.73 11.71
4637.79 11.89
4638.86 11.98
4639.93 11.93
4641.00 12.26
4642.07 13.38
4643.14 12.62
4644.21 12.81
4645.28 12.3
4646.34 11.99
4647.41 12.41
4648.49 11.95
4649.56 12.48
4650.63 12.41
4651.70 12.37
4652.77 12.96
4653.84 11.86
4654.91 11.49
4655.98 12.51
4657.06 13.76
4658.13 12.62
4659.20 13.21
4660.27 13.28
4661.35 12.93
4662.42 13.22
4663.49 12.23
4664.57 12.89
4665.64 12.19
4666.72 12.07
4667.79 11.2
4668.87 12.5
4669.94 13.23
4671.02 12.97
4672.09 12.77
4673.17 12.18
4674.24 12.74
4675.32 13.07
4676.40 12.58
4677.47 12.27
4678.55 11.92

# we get 0.97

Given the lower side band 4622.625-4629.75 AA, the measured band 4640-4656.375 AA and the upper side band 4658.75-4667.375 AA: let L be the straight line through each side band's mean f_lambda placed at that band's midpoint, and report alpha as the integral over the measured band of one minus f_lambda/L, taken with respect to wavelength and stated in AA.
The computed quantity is 0.7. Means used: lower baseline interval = 13.2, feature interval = 12.4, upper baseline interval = 12.7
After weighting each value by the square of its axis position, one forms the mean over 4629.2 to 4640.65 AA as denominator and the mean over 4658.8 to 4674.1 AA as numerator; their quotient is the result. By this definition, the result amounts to 1.03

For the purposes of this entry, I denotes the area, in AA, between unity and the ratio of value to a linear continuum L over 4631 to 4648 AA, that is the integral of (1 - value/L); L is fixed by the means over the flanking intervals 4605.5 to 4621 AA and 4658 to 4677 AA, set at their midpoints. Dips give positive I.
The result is 0.3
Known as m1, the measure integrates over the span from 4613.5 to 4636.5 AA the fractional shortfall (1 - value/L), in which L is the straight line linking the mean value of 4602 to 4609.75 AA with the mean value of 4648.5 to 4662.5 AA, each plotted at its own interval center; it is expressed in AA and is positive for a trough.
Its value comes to -0.6 AA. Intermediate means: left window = 12.4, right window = 12.7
